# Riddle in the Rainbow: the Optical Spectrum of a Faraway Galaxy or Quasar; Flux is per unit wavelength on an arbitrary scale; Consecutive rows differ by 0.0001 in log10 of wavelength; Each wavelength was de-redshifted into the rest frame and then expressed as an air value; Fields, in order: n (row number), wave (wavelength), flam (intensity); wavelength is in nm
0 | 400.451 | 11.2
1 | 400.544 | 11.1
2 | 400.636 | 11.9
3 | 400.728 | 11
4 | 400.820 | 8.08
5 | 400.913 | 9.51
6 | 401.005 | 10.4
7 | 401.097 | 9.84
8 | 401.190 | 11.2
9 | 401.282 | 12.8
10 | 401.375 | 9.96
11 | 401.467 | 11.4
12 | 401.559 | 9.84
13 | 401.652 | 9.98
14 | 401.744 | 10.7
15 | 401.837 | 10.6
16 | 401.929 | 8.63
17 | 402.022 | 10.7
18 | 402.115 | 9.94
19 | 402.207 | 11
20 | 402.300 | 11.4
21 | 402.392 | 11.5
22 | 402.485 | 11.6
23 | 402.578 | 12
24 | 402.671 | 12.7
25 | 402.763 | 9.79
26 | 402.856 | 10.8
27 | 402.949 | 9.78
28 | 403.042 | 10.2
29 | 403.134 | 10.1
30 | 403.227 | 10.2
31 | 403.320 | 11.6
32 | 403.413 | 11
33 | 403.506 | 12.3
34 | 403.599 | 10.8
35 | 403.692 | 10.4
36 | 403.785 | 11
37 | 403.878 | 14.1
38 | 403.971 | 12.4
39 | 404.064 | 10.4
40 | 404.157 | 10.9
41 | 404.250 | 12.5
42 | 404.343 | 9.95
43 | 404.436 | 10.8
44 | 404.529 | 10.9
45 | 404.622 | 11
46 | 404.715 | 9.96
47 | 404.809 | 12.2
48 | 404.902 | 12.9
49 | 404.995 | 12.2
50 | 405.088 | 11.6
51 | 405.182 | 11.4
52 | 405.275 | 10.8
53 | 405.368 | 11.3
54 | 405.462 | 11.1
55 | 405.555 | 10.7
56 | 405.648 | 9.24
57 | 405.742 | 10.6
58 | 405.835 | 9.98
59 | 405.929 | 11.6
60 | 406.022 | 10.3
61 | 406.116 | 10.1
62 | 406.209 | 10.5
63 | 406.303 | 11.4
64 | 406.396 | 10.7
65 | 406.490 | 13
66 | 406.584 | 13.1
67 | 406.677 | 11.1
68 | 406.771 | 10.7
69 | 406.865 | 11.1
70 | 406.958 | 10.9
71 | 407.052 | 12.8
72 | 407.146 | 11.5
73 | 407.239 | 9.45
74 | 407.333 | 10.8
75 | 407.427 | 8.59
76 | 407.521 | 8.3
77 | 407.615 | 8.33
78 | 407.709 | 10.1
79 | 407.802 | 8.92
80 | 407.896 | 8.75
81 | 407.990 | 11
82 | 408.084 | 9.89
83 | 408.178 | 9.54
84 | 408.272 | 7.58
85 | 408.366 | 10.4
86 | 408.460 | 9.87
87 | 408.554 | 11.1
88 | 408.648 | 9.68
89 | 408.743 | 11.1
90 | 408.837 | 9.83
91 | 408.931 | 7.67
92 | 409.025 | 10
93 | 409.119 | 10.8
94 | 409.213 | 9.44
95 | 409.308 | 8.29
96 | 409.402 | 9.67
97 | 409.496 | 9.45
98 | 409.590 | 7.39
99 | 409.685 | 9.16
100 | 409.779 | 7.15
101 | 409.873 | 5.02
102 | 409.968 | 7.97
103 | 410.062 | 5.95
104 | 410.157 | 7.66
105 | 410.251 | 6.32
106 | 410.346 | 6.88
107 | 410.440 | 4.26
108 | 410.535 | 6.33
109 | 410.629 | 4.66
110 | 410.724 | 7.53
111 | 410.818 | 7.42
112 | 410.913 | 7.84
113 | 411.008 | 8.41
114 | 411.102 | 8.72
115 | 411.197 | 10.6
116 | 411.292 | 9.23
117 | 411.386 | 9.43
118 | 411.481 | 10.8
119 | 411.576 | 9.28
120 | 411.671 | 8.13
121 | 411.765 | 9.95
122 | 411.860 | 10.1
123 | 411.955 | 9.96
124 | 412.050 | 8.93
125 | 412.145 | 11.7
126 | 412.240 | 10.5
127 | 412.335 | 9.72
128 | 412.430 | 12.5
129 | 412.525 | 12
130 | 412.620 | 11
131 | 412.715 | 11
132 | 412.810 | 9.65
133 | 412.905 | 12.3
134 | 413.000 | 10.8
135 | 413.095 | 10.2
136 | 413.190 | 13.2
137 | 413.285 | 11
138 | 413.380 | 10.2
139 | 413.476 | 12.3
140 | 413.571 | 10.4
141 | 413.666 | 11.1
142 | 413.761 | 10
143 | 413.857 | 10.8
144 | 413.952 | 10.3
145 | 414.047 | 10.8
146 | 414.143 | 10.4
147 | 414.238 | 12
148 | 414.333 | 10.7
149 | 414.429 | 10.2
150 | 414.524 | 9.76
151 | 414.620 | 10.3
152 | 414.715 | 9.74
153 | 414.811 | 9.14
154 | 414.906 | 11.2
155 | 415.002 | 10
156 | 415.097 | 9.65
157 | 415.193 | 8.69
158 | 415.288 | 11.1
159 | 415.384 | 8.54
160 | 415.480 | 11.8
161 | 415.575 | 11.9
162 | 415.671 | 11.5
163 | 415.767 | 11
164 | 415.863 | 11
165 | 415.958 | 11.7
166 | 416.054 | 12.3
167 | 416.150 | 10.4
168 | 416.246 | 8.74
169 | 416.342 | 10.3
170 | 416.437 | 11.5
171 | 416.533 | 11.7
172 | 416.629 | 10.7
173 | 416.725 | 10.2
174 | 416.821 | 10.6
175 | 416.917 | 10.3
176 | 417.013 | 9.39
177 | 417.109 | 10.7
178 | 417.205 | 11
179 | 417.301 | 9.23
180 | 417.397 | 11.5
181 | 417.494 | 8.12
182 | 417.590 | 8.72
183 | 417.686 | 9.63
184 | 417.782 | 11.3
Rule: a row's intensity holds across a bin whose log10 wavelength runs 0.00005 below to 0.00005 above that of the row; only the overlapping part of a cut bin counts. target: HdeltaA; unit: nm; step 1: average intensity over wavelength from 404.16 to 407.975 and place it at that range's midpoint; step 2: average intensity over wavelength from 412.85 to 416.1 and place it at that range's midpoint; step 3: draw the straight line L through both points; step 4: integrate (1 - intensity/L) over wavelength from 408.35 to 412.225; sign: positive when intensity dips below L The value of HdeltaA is 0.77 nm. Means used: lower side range 10.8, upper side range 10.8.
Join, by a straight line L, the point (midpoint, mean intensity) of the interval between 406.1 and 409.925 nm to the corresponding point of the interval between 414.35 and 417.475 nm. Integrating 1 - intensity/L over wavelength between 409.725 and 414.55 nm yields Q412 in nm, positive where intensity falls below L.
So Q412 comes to 0.34 nm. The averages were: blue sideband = 9.85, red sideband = 10.5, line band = 9.48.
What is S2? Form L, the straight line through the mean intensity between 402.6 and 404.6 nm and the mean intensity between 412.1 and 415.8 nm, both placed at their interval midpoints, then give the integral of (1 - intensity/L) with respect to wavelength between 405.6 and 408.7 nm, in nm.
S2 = 0.18 nm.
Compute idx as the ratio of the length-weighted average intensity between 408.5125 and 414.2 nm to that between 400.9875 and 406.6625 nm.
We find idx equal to 0.85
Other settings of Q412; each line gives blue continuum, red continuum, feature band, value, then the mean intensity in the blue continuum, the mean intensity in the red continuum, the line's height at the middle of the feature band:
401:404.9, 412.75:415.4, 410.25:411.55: 0.346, 11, 10.5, 10.7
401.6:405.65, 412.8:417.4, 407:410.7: 0.722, 11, 10.7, 10.9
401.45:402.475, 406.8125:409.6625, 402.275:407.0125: -0.447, 10.5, 9.74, 10.2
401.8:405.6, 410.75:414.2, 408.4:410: 0.233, 11.1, 10.3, 10.6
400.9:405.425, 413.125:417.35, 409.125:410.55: 0.433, 11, 10.6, 10.8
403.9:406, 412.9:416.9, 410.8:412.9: 0.172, 11.1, 10.7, 10.8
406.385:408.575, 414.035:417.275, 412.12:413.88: -0.101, 10.3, 10.5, 10.5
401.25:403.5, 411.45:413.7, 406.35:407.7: 0.002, 10.8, 10.7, 10.7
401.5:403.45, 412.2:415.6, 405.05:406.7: -0.054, 10.7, 10.7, 10.7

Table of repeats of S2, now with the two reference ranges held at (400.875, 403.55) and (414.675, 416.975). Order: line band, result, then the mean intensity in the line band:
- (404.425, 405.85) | -0.05 nm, 11.1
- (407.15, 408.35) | 0.15 nm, 9.38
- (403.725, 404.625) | -0.06 nm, 11.4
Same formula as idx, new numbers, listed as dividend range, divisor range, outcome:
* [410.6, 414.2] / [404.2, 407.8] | 0.93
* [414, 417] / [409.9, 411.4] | 1.43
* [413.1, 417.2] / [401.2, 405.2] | 0.96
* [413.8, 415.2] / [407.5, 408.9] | 1.07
